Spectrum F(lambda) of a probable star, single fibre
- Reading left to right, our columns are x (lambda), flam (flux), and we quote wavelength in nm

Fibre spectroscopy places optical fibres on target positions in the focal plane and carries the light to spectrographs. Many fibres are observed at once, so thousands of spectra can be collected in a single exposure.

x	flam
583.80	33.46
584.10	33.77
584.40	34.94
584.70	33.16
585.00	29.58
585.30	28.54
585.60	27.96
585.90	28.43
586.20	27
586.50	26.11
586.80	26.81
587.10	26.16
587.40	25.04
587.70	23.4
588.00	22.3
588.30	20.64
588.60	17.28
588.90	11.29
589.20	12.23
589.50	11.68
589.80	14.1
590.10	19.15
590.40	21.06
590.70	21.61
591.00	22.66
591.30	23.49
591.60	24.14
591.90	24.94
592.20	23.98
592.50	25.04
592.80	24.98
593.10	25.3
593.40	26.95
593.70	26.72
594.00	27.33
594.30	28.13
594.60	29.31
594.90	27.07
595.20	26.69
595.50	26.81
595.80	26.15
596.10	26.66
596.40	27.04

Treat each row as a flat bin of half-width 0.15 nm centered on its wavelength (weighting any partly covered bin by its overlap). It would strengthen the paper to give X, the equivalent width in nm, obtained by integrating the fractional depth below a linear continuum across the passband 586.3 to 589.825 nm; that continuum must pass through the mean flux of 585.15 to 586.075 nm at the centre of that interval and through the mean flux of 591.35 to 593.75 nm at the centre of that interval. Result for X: 0.93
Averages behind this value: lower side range 28.3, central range 20.1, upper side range 25.1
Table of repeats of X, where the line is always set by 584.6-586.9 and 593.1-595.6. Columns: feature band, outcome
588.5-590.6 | 0.94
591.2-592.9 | 0.19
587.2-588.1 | 0.14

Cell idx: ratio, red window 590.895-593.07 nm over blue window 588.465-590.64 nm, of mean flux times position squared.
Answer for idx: 1.58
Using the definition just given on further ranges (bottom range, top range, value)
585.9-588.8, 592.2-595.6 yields 1.14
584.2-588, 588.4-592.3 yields 0.69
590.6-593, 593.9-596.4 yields 1.15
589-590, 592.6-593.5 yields 2.01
